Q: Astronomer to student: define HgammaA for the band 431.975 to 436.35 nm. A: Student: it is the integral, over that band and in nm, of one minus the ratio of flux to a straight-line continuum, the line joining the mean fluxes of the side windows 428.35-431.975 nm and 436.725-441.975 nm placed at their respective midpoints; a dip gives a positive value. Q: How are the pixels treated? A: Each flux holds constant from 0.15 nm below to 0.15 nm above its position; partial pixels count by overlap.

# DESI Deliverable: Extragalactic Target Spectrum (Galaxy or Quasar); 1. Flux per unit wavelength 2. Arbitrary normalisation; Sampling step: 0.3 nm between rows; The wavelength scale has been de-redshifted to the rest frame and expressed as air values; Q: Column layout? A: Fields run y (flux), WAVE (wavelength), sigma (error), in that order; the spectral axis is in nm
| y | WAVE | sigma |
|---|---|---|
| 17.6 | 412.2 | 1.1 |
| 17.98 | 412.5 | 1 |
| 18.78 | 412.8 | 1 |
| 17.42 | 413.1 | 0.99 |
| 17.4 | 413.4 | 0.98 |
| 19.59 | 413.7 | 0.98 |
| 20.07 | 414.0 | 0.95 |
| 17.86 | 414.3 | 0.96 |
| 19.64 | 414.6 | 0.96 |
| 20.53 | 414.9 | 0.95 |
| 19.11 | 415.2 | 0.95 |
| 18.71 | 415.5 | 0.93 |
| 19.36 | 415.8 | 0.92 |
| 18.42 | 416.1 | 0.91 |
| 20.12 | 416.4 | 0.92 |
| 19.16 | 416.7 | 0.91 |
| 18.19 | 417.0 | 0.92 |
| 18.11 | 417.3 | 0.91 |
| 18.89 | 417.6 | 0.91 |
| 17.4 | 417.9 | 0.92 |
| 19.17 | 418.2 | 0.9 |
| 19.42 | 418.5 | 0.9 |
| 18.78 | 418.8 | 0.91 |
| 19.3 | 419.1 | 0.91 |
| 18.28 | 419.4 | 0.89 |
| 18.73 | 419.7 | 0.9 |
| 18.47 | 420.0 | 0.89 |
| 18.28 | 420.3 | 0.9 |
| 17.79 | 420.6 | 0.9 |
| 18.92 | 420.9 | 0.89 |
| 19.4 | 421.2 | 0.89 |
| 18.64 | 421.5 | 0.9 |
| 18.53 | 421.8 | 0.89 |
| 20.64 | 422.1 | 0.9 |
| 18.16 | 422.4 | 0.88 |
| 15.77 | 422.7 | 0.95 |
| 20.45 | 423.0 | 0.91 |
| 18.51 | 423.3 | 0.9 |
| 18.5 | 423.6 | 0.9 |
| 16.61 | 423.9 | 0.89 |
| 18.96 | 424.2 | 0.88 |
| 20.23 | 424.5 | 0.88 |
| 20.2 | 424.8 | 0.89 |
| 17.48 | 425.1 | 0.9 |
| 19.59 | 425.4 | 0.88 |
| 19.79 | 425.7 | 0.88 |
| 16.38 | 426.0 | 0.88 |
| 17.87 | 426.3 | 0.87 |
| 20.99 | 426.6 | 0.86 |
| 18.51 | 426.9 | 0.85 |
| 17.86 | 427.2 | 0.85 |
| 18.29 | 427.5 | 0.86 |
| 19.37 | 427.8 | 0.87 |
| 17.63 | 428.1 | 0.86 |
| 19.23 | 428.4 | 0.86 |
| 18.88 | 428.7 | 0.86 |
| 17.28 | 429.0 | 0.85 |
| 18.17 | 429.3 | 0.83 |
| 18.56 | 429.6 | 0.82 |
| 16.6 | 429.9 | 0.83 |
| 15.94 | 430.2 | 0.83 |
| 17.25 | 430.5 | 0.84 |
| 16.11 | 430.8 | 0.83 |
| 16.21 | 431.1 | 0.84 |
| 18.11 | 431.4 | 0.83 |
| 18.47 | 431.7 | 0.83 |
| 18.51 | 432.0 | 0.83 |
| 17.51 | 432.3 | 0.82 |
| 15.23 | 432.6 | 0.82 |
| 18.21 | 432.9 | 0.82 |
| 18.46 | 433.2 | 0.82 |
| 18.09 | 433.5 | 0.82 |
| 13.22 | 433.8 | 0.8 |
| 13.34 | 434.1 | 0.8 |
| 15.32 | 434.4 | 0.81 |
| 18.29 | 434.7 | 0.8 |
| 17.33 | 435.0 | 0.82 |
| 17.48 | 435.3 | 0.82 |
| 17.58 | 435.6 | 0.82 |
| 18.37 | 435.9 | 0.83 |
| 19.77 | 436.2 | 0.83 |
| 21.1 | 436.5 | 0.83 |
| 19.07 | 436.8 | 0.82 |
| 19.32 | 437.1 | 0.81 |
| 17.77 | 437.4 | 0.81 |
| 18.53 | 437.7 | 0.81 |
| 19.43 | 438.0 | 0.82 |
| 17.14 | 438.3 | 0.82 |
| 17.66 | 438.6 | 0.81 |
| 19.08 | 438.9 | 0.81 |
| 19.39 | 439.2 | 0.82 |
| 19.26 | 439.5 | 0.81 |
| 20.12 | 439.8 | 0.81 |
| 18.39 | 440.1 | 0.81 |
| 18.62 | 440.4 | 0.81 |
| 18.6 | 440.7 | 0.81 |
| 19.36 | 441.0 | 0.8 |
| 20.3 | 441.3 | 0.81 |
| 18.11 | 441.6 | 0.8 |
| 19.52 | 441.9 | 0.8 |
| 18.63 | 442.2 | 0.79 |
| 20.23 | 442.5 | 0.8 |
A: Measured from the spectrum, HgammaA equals 0.25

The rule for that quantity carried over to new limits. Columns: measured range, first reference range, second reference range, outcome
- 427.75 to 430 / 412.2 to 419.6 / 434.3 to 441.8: 0.06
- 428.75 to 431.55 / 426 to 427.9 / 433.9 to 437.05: 0.17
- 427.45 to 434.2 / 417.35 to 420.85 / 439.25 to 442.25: 0.54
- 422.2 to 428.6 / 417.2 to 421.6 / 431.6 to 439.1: -0.10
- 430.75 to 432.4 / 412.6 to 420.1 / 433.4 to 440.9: 0.07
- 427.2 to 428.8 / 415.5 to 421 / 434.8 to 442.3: 0.01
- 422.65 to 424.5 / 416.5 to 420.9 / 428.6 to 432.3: -0.03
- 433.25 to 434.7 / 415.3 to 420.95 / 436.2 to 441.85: 0.26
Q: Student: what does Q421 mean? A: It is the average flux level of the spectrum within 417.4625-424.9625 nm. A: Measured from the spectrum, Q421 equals 18.7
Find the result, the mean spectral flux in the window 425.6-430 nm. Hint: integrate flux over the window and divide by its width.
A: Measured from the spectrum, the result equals 18.4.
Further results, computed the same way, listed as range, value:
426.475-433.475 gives 17.9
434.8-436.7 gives 18.6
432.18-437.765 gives 17.6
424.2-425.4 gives 19.3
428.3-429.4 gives 18.4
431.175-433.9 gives 17.4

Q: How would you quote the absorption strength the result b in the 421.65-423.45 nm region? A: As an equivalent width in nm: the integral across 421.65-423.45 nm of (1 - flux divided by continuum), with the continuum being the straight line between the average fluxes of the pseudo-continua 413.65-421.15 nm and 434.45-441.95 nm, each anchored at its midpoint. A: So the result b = 0.02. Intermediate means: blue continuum 18.9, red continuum 18.7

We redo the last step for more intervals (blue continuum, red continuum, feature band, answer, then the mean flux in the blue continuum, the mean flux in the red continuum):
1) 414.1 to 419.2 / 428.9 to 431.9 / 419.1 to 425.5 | -0.14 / 19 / 17.3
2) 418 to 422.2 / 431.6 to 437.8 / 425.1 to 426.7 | -0.03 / 18.8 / 17.7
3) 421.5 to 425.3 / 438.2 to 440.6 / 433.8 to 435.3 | 0.22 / 18.7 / 18.7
